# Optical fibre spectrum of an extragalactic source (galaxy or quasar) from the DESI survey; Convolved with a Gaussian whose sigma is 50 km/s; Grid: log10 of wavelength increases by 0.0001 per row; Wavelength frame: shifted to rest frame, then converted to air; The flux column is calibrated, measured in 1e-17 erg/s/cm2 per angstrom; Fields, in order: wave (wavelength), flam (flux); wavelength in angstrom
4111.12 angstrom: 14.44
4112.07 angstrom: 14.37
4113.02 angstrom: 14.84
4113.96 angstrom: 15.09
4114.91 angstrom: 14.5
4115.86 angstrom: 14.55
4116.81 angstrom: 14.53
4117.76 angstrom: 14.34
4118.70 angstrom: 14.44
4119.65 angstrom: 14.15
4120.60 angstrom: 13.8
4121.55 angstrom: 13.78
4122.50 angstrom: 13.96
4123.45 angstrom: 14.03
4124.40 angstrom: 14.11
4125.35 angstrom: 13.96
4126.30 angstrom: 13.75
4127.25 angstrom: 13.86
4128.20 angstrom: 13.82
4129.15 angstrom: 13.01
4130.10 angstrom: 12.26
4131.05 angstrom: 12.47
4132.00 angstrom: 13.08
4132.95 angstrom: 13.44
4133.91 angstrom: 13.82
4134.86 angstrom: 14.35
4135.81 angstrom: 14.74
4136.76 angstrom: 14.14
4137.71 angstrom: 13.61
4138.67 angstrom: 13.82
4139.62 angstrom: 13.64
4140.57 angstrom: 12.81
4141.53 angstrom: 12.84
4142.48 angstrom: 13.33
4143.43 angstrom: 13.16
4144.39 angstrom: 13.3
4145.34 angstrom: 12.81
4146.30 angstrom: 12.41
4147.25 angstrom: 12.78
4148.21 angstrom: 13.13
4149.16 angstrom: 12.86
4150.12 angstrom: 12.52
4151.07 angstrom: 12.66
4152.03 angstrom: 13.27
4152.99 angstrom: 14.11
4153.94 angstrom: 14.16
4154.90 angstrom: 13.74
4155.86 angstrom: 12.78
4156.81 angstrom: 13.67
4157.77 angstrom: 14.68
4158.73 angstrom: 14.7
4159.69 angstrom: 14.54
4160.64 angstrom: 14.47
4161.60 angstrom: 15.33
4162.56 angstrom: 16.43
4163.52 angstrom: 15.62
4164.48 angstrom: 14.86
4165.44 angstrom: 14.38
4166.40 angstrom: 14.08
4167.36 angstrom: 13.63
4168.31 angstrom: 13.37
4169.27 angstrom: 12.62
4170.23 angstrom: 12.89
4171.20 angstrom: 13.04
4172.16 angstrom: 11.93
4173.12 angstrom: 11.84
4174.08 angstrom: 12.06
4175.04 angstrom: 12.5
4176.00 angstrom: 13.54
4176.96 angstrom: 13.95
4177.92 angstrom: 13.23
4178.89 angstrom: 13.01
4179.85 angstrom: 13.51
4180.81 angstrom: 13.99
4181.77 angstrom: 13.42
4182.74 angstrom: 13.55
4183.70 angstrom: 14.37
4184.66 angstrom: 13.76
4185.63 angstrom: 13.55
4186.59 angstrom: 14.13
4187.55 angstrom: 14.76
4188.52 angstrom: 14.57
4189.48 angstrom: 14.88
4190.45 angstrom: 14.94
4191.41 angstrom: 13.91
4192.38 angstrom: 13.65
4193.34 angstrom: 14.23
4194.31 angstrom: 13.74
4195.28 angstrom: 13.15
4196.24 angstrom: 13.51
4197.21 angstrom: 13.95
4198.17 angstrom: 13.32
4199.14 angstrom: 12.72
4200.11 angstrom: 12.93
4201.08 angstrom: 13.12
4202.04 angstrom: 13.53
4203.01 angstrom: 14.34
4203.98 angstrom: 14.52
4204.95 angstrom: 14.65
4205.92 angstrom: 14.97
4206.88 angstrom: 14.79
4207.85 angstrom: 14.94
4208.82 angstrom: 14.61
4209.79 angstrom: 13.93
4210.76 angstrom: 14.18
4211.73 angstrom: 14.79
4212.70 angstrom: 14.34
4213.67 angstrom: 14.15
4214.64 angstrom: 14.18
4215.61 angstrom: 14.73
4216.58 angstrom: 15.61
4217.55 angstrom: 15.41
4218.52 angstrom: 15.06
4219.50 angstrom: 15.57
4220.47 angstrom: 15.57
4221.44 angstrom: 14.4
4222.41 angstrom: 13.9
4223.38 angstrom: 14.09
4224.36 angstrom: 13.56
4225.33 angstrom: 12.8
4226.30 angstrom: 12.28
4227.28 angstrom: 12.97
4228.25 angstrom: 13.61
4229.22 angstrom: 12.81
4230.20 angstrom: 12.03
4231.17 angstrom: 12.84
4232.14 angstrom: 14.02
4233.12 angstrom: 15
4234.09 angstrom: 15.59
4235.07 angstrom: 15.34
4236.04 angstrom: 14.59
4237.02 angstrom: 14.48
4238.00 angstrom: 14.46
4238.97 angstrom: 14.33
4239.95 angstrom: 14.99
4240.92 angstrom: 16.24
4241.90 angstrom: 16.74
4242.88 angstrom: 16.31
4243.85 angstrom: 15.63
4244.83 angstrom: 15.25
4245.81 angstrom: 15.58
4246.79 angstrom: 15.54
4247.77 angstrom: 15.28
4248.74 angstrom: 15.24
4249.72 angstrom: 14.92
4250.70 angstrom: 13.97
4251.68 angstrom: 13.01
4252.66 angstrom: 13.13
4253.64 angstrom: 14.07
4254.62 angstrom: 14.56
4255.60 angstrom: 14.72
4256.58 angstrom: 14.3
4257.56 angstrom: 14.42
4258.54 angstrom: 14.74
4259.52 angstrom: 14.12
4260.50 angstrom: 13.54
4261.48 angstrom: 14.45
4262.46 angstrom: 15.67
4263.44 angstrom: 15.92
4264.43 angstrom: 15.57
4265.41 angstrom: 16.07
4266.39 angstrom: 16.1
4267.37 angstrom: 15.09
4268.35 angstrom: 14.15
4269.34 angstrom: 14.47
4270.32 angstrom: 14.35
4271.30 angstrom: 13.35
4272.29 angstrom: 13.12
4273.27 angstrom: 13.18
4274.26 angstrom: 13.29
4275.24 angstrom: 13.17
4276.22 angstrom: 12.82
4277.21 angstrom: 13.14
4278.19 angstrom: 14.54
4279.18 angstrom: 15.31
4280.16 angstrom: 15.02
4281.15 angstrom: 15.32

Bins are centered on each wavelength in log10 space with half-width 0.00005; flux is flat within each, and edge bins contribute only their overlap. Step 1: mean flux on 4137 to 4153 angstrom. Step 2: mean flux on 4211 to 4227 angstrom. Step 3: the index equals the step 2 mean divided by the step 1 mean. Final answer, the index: 1.10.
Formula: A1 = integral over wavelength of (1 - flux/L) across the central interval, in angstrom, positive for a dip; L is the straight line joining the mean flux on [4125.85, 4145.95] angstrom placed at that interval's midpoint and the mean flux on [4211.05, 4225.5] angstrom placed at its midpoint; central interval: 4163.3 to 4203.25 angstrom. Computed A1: 1.4 angstrom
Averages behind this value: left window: 13.4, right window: 14.6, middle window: 13.6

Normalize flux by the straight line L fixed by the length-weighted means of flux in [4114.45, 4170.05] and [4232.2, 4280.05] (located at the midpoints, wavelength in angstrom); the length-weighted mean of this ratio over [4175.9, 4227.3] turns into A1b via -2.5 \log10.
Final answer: 0.012 mag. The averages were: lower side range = 13.8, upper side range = 14.7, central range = 14.1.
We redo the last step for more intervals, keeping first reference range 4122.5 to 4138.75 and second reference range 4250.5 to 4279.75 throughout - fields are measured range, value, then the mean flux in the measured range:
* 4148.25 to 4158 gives 0.029 mag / 13.4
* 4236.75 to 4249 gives -0.090 mag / 15.4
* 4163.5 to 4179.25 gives 0.048 mag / 13.3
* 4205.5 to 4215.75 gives -0.036 mag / 14.5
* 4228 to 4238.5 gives 0.004 mag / 14.1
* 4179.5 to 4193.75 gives -0.013 mag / 14.1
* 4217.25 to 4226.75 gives -0.012 mag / 14.2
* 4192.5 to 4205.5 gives 0.024 mag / 13.7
